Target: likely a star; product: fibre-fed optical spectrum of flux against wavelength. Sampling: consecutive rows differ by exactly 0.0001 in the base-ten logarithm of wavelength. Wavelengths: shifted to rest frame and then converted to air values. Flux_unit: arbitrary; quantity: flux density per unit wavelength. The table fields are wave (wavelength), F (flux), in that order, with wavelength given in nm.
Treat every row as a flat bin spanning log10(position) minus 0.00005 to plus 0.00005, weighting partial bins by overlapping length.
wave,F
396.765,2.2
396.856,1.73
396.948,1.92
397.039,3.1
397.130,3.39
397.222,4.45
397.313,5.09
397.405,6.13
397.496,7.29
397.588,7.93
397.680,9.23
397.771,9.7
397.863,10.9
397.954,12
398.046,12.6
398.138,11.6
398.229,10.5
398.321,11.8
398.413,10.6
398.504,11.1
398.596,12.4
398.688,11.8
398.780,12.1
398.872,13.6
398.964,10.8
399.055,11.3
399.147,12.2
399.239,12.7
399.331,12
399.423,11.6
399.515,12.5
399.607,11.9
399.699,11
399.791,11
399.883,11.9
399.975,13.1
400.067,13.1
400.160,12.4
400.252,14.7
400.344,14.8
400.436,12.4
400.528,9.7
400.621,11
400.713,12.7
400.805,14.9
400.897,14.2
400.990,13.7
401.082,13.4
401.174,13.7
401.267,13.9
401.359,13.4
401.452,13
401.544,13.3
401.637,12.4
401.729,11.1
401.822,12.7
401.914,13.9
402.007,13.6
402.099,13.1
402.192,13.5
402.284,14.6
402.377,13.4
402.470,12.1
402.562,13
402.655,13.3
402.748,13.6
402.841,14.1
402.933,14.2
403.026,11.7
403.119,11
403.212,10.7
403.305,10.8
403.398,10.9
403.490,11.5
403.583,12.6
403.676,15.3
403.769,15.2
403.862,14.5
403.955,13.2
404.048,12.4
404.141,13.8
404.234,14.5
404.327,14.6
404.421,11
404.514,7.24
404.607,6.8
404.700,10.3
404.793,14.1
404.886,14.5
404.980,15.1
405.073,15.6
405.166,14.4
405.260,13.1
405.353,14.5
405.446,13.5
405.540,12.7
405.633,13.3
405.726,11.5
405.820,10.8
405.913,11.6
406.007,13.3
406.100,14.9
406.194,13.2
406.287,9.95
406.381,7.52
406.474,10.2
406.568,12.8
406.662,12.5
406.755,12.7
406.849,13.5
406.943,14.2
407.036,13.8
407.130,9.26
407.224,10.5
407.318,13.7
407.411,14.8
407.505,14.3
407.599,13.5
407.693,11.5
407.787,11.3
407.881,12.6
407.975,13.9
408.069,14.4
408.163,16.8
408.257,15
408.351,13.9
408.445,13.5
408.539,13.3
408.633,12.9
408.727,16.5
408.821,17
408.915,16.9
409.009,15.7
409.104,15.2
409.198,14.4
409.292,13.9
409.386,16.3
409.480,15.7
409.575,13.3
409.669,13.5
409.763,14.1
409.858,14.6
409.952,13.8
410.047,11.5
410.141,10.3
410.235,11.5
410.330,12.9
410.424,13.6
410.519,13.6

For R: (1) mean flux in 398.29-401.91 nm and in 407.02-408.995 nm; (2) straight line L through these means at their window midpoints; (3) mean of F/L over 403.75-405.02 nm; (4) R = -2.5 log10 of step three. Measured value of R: 0.05 mag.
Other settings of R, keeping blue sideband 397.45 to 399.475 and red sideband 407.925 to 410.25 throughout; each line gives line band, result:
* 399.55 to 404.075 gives -0.06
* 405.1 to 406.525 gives 0.09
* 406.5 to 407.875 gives 0.09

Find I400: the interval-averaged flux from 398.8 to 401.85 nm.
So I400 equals 12.6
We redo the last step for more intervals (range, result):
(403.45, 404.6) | 12.8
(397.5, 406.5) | 12.4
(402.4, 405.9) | 12.7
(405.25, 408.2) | 12.7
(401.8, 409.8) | 13.2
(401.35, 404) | 12.9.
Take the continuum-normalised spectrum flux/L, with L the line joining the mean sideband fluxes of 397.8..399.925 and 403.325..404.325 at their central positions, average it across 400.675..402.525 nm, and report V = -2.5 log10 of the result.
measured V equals -0.06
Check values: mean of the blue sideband 11.7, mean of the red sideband 13.4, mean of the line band 13.3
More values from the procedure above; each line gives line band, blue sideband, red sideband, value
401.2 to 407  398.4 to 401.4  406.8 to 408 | -0.006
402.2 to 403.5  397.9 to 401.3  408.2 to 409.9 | 0.052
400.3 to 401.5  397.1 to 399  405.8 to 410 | -0.205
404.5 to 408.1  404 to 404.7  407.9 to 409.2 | 0.039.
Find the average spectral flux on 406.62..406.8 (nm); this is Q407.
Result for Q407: 12.6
